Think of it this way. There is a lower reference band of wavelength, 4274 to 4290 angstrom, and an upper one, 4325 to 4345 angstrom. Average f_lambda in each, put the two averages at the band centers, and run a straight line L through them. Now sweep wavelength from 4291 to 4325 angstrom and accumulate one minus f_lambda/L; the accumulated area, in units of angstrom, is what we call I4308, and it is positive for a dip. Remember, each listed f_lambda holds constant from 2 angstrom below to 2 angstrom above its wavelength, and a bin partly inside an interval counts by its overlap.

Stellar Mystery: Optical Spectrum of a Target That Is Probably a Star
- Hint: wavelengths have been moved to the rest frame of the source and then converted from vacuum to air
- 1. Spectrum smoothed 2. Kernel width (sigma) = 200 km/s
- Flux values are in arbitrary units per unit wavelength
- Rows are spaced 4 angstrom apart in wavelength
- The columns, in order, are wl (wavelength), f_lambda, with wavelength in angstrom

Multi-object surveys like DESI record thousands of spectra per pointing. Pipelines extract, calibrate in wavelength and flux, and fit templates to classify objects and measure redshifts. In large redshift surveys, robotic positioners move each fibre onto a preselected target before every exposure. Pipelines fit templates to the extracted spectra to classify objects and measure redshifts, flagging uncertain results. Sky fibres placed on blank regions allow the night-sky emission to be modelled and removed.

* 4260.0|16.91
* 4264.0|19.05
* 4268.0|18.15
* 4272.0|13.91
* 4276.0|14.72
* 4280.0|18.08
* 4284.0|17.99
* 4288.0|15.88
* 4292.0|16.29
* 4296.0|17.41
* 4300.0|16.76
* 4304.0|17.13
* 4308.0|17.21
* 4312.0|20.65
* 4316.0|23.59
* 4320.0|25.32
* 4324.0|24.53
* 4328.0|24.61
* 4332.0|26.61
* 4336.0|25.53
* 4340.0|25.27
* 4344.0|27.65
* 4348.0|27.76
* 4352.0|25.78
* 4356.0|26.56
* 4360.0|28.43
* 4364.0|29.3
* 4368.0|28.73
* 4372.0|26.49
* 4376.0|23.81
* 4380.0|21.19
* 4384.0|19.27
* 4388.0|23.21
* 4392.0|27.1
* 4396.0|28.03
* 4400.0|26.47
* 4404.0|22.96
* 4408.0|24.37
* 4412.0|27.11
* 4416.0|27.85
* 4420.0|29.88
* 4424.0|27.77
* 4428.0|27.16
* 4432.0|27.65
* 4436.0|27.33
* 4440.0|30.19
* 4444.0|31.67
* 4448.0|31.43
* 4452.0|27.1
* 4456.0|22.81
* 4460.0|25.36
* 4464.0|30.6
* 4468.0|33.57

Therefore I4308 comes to 2.3 angstrom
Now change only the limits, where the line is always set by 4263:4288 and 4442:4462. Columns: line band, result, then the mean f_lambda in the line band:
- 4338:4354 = -4.1 angstrom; 26.6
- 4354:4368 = -3.9 angstrom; 28.2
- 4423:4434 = -0.5 angstrom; 27.5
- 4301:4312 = 0.6 angstrom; 17.8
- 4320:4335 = -3.9 angstrom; 25.3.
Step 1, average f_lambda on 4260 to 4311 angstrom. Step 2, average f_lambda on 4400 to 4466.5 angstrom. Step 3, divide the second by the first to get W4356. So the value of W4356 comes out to 1.6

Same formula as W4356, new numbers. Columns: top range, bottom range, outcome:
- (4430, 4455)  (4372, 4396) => 1.23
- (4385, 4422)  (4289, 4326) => 1.32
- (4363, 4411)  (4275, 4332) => 1.27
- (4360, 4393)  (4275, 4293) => 1.50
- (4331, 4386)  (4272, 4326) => 1.38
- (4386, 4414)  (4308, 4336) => 1.08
